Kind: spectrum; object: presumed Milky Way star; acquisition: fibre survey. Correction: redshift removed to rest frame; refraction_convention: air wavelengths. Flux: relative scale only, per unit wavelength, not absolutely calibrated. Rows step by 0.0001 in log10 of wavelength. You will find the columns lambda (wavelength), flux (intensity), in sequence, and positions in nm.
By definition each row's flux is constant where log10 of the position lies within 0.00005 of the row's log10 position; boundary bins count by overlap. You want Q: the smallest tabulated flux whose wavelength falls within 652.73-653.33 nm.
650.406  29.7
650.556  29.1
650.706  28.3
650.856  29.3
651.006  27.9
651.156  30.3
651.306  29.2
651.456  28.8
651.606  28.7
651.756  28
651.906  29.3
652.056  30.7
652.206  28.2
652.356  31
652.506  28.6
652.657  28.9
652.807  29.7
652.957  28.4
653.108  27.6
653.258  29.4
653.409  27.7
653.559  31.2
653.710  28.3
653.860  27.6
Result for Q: 27.6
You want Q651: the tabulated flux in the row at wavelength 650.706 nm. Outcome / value 28.3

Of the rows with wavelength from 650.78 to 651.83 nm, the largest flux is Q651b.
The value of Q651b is 30.3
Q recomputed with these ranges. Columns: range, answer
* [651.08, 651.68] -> 28.7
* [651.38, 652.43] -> 28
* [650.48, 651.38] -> 27.9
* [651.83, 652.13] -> 29.3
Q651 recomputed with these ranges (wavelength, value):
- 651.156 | 30.3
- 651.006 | 27.9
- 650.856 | 29.3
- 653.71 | 28.3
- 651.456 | 28.8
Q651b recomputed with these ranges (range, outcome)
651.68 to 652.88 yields 31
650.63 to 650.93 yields 29.3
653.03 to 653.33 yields 29.4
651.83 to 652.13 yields 30.7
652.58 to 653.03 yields 29.7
